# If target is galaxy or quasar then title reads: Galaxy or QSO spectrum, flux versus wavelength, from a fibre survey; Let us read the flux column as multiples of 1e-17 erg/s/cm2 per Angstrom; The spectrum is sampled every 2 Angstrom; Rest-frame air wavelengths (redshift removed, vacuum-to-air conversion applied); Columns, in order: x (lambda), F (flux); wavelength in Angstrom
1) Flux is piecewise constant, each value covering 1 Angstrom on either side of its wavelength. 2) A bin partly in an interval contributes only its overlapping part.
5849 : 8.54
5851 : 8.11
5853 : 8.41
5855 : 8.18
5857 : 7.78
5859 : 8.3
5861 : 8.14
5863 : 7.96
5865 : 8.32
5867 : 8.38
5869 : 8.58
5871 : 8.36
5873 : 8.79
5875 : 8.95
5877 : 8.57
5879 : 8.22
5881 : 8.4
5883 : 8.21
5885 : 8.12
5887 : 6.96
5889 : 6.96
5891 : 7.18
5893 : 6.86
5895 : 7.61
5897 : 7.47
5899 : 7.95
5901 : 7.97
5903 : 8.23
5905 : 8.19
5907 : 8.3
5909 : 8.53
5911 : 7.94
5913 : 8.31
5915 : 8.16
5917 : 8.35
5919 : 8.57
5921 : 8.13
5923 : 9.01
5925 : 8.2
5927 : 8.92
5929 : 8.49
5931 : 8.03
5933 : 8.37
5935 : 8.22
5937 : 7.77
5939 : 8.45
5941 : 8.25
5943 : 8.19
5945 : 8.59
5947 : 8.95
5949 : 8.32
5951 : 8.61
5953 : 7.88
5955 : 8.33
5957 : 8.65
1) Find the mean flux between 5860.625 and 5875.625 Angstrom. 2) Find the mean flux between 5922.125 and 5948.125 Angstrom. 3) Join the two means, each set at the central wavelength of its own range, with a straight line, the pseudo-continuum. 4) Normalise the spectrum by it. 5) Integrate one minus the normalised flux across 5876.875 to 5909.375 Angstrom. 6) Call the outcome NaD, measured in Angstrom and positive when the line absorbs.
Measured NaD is 2.3 Angstrom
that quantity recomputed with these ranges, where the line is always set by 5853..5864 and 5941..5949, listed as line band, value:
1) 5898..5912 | 0.3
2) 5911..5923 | 0.1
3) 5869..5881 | -0.6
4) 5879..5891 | 0.7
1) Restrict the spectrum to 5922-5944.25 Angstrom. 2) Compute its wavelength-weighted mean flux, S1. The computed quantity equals 8.36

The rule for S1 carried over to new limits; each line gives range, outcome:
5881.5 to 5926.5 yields 7.98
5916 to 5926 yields 8.45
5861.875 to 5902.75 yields 8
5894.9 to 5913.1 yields 8.06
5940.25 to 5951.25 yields 8.48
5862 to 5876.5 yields 8.48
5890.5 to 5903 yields 7.58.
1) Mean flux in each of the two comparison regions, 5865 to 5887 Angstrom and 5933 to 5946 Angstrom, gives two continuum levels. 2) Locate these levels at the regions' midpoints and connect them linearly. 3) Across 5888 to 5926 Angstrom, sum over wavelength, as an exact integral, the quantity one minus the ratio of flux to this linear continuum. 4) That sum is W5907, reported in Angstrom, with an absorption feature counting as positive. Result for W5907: 1.5 Angstrom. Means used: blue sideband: 8.38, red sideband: 8.25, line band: 8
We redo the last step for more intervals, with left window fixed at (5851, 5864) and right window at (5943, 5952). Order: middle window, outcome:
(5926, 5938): 0.3 Angstrom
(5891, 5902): 1.0 Angstrom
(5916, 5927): -0.1 Angstrom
